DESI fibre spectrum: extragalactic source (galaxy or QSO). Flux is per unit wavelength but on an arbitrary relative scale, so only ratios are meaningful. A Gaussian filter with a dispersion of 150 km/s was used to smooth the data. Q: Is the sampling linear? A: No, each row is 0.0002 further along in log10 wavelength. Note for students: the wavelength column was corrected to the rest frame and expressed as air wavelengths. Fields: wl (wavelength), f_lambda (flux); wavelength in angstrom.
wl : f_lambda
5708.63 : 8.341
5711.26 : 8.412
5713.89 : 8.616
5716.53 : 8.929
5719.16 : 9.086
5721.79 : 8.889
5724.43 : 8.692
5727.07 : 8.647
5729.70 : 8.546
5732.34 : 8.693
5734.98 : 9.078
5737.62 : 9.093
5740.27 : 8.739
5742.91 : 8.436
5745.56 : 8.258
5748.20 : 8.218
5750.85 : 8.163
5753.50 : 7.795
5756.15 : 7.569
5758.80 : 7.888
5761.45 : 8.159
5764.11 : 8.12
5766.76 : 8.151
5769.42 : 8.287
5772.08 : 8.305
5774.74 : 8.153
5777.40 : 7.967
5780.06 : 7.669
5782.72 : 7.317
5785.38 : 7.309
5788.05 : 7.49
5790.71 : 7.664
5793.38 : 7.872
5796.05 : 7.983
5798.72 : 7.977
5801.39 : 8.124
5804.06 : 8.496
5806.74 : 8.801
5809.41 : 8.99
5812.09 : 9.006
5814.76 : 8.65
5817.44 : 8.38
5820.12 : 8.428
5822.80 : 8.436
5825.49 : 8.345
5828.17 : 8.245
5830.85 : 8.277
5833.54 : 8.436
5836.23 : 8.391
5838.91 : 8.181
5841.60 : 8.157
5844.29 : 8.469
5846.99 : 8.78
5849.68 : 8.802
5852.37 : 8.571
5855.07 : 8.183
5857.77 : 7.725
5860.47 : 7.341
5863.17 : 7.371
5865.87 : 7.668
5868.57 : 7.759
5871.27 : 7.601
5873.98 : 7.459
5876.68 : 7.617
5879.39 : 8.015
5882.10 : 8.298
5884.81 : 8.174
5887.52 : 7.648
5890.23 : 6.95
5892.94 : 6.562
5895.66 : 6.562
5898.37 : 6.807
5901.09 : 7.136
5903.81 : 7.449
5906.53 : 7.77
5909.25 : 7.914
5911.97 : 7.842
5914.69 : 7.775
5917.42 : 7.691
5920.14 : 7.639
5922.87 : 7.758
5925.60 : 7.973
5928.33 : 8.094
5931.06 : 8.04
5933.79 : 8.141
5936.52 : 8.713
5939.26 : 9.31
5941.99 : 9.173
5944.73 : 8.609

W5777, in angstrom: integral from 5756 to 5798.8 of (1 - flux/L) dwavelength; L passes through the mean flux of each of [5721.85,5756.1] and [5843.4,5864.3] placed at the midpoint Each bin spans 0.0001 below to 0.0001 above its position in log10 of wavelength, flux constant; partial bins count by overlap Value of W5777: 2.6 angstrom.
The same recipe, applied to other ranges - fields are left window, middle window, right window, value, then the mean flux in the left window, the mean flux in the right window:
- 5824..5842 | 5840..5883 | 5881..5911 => -0.5 angstrom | 8.3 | 7.39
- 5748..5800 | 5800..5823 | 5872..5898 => -2.5 angstrom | 7.9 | 7.45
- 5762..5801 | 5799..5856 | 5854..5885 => -4.8 angstrom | 7.89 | 7.75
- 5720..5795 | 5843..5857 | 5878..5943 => -1.0 angstrom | 8.19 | 7.8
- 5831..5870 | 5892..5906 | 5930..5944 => 2.5 angstrom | 8.13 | 8.69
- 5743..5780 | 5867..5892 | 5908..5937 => 0.9 angstrom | 8.08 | 7.94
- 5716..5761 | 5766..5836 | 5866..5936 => -0.2 angstrom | 8.5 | 7.64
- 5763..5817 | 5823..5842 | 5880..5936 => -0.9 angstrom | 8.12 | 7.63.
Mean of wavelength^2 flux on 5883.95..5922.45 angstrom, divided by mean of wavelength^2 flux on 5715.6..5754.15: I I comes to 0.91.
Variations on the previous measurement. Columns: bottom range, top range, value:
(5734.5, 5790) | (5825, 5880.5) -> 1.03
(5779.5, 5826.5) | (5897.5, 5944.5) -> 1.02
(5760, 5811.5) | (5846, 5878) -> 1.01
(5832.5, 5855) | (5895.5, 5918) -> 0.90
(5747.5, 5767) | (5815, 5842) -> 1.07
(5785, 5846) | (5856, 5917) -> 0.93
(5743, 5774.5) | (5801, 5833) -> 1.07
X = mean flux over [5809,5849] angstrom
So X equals 8.47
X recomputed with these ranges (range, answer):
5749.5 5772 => 8.03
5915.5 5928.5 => 7.8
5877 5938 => 7.68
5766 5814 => 8.09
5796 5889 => 8.19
